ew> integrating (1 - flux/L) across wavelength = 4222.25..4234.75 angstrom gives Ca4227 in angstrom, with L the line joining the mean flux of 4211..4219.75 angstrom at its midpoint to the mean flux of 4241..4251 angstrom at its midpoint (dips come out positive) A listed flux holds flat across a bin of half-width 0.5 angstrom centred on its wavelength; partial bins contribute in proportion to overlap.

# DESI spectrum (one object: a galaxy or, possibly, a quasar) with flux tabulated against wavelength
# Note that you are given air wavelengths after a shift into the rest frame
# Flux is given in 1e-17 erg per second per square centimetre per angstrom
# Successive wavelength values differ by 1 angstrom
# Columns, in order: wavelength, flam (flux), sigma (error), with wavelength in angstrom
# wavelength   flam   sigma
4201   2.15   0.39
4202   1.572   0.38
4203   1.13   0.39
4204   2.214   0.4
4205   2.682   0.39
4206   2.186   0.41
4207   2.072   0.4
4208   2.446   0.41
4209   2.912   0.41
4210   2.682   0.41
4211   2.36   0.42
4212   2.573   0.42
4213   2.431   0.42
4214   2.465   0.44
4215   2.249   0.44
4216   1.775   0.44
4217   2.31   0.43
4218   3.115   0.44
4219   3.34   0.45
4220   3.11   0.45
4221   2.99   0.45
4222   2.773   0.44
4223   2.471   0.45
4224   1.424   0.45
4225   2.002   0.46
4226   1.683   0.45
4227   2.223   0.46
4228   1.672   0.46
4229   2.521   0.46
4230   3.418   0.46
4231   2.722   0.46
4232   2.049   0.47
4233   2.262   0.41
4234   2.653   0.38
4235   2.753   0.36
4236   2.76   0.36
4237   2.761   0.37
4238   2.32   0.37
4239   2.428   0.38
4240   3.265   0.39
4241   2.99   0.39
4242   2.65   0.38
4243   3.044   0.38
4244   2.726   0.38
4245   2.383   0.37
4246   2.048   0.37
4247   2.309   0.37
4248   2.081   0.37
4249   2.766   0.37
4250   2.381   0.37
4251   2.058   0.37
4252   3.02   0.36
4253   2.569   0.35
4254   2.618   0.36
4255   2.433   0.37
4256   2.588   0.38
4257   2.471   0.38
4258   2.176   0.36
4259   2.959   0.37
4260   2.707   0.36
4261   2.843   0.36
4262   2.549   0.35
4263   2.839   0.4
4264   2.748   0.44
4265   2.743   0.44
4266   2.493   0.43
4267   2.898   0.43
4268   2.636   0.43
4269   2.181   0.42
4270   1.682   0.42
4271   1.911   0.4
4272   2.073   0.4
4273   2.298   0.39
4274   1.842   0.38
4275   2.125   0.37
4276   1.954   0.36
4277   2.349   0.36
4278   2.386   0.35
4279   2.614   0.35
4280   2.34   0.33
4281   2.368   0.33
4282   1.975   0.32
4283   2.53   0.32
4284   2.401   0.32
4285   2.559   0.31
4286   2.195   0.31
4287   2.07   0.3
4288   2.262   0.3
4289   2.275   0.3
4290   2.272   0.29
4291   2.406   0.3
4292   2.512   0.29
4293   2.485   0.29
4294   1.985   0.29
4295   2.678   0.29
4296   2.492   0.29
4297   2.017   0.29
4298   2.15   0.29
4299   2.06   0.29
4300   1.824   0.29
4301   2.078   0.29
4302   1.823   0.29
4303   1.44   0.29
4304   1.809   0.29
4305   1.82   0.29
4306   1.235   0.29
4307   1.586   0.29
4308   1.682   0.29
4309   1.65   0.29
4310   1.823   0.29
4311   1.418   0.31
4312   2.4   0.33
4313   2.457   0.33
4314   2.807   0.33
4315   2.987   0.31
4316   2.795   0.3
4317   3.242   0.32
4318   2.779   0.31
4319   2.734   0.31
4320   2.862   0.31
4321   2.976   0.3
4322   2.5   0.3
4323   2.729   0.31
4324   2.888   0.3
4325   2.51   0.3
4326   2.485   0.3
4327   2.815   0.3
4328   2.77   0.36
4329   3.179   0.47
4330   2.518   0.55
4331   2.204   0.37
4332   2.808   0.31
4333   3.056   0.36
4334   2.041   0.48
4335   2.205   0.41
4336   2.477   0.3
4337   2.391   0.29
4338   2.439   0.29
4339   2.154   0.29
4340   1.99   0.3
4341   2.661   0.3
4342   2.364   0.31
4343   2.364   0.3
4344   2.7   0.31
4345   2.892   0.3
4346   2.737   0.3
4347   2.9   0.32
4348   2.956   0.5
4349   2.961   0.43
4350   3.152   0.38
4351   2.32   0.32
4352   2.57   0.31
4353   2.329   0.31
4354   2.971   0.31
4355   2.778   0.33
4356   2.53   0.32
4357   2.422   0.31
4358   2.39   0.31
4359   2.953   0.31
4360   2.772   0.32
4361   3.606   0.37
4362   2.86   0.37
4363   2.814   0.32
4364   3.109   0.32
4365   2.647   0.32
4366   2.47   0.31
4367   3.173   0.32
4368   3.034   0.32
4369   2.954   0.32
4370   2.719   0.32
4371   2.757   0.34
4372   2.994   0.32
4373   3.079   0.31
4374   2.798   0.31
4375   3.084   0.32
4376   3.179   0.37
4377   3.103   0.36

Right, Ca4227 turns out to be 1.2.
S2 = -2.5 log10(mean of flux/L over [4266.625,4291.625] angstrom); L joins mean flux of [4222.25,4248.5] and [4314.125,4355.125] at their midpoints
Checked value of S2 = 0.128 mag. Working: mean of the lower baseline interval 2.45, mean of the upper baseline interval 2.66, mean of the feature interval 2.26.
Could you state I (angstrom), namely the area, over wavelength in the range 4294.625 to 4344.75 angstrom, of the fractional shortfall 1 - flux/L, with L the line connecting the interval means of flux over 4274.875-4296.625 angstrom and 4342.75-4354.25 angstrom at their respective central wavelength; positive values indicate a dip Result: 3.88 angstrom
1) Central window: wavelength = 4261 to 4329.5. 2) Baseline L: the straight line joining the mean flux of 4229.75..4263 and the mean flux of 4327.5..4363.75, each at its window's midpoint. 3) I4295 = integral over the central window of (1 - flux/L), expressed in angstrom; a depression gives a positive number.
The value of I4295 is 7.5 angstrom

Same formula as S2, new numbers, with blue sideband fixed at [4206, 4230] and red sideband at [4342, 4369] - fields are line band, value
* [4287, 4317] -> 0.24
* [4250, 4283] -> 0.06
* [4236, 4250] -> -0.04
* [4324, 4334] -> 0.01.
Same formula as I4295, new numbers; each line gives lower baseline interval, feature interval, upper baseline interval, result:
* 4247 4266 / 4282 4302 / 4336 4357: 2.5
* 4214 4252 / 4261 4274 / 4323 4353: 0.6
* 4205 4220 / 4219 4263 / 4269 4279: -4.1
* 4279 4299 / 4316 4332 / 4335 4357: -1.7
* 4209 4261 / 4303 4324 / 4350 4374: 3.0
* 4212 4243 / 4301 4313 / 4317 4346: 3.9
